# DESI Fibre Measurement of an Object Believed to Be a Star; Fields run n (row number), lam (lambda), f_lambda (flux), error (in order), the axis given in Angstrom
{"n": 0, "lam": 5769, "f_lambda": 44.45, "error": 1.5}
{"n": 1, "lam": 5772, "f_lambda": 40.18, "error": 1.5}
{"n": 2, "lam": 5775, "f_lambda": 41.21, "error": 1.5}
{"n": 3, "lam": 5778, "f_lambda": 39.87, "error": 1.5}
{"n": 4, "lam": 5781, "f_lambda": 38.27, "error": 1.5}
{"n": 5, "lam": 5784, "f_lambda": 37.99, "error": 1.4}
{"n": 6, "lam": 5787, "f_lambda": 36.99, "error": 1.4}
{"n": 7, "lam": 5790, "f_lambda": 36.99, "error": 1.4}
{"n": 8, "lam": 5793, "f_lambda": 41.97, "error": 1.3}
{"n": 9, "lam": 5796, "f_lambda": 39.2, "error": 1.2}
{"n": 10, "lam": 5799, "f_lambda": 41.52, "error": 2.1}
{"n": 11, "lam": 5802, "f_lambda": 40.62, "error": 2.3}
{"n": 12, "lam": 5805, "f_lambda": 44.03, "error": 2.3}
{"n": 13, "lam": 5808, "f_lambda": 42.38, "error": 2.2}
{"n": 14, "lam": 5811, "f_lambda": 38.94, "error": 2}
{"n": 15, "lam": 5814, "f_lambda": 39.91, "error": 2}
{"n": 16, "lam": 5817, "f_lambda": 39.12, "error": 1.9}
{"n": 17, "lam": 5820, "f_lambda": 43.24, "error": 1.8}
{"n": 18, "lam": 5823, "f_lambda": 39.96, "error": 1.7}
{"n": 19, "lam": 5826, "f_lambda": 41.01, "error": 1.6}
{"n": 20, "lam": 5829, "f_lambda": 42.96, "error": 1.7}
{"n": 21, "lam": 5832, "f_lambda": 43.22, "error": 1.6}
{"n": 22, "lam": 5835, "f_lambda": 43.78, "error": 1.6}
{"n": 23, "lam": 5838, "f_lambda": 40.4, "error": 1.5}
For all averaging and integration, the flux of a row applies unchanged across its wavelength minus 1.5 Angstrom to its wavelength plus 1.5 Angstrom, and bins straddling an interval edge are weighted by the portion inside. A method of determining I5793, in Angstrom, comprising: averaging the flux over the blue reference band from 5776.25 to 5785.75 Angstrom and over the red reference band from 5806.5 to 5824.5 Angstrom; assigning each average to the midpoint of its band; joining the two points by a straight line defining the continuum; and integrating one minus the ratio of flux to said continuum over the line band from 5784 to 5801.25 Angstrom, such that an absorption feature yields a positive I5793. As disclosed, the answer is 0.0 Angstrom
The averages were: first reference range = 38.7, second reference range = 40.6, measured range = 39.3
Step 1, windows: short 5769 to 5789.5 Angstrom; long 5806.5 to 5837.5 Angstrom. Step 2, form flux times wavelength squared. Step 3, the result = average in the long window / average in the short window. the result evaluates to 1.07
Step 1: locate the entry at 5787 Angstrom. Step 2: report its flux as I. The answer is 36.99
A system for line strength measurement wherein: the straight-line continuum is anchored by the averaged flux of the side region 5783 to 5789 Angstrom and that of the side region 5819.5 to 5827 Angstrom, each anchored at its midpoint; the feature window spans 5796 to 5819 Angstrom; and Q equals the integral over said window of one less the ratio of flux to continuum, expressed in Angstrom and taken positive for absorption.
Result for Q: -0.8 Angstrom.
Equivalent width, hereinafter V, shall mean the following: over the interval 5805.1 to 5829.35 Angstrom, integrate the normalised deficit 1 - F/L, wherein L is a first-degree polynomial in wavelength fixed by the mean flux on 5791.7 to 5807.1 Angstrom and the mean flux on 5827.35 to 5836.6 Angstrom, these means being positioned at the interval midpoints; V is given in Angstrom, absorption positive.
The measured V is 0.8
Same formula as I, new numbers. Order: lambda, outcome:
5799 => 41.52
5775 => 41.21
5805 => 44.03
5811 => 38.94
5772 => 40.18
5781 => 38.27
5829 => 42.96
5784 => 37.99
